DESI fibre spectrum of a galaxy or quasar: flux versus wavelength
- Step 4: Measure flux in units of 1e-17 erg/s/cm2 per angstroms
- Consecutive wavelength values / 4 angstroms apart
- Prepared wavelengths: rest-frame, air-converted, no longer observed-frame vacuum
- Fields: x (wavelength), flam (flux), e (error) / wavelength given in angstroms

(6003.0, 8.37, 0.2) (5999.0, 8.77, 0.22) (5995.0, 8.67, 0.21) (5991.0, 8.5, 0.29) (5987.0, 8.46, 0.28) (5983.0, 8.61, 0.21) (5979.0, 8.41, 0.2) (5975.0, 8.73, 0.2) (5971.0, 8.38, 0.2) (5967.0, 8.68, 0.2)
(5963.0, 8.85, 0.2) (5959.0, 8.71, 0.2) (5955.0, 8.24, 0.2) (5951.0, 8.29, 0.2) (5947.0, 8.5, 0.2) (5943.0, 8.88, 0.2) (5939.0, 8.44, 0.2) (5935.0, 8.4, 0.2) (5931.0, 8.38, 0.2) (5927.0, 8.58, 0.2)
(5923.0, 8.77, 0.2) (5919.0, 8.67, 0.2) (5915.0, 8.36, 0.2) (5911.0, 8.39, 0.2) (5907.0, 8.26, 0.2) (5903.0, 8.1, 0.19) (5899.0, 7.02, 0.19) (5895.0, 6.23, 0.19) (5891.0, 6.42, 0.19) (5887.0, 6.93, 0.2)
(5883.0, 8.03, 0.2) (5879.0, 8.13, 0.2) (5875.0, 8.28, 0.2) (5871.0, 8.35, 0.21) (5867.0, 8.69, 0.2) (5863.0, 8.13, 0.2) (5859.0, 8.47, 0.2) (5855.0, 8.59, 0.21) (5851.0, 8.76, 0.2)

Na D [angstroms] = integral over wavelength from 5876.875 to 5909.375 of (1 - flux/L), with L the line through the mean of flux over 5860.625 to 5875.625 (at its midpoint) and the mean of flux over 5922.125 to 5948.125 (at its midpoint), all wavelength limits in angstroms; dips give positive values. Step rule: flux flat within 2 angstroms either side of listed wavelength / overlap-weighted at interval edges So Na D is 4.0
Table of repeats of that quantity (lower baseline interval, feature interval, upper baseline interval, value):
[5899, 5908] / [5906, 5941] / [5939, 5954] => -1.22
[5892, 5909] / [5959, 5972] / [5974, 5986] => -0.52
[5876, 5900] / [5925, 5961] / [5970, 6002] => -2.43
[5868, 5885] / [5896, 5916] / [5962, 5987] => 1.00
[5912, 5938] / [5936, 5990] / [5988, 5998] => 0.06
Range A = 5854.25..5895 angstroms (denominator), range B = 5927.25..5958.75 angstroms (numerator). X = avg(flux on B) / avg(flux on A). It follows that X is 1.07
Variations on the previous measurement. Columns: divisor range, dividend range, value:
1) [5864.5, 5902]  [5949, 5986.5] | 1.13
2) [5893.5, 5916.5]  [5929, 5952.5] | 1.10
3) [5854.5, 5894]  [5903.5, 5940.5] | 1.07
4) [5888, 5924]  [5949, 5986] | 1.10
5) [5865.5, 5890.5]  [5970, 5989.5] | 1.07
